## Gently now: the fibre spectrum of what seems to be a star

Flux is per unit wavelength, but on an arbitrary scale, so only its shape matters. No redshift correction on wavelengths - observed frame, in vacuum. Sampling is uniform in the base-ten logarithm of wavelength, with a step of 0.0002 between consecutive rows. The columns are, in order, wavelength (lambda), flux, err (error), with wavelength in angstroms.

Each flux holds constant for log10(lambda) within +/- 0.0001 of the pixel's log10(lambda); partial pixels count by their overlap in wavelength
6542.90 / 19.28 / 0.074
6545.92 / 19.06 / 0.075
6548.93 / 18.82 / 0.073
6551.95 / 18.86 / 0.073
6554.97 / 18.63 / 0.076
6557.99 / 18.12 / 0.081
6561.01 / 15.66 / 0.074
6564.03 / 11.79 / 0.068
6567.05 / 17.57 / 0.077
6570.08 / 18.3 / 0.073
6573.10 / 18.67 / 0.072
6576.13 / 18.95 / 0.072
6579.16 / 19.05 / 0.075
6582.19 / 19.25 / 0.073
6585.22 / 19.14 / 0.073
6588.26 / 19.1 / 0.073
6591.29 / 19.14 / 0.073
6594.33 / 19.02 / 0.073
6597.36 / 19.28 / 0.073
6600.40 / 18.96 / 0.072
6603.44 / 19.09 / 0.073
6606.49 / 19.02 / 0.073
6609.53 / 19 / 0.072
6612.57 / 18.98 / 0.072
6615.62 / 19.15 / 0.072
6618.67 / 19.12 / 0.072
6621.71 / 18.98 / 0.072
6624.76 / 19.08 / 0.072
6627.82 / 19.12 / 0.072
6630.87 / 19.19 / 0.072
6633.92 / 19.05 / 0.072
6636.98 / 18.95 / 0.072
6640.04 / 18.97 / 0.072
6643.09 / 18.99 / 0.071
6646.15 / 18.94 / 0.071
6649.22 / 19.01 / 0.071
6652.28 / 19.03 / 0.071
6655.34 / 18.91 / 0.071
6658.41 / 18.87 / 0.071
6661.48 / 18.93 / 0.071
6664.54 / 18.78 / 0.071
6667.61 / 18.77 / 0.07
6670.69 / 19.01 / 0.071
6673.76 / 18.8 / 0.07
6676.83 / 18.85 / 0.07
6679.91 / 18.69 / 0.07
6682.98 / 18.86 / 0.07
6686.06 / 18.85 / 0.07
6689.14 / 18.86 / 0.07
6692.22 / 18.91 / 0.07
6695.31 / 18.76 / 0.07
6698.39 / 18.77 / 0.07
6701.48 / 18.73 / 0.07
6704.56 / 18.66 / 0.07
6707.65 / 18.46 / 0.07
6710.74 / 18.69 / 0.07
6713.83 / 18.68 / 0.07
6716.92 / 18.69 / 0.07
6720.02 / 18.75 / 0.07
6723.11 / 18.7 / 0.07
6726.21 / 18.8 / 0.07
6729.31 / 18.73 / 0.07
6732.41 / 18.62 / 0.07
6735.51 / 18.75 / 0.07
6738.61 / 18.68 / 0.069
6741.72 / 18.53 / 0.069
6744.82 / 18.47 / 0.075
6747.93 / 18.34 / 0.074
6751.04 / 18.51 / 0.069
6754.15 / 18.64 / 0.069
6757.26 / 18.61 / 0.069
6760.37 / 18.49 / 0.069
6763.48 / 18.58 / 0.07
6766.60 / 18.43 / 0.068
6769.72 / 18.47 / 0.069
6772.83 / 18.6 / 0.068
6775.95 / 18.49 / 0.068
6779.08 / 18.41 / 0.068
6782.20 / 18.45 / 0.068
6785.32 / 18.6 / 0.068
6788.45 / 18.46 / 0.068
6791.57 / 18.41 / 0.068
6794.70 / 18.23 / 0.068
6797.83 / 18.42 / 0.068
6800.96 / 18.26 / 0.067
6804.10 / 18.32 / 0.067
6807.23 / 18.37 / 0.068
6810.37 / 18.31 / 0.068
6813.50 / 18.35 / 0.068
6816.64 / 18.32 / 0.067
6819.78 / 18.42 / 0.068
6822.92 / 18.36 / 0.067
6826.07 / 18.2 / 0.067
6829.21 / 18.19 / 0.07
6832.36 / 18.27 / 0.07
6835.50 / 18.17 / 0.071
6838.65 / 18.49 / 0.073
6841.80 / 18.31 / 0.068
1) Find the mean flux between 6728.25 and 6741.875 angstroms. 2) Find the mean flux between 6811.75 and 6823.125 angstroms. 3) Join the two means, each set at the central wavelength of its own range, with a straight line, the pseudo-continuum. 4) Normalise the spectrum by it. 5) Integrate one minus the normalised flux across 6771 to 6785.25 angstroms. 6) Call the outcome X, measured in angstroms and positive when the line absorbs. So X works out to 0.0 angstroms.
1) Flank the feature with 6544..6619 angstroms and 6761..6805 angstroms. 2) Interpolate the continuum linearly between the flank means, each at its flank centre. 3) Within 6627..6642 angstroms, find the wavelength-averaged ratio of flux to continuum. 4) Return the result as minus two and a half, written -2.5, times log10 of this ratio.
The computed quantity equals -0.04 mag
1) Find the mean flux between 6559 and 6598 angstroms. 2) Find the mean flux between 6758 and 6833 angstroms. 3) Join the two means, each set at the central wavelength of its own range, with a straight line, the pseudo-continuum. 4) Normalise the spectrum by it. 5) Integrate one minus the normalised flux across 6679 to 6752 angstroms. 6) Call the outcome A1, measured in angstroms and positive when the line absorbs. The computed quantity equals -1.7 angstroms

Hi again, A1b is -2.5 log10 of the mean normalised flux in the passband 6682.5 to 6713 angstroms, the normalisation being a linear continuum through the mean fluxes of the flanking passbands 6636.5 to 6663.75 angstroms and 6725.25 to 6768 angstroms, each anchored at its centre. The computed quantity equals 0.001 mag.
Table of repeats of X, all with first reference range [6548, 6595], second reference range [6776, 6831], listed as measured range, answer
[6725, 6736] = -0.3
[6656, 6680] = -0.8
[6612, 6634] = -1.1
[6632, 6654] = -1.0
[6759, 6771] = -0.1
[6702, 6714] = -0.2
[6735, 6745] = -0.2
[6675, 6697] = -0.7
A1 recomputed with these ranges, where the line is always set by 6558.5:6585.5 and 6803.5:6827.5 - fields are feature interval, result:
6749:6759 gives -0.2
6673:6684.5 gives -0.6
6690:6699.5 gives -0.5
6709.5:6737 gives -1.0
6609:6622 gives -1.0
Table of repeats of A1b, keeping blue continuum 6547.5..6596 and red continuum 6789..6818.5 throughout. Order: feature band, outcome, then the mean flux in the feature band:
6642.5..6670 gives -0.04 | 18.9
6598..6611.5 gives -0.05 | 19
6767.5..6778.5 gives -0.01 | 18.5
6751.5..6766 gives -0.02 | 18.6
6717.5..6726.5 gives -0.03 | 18.7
